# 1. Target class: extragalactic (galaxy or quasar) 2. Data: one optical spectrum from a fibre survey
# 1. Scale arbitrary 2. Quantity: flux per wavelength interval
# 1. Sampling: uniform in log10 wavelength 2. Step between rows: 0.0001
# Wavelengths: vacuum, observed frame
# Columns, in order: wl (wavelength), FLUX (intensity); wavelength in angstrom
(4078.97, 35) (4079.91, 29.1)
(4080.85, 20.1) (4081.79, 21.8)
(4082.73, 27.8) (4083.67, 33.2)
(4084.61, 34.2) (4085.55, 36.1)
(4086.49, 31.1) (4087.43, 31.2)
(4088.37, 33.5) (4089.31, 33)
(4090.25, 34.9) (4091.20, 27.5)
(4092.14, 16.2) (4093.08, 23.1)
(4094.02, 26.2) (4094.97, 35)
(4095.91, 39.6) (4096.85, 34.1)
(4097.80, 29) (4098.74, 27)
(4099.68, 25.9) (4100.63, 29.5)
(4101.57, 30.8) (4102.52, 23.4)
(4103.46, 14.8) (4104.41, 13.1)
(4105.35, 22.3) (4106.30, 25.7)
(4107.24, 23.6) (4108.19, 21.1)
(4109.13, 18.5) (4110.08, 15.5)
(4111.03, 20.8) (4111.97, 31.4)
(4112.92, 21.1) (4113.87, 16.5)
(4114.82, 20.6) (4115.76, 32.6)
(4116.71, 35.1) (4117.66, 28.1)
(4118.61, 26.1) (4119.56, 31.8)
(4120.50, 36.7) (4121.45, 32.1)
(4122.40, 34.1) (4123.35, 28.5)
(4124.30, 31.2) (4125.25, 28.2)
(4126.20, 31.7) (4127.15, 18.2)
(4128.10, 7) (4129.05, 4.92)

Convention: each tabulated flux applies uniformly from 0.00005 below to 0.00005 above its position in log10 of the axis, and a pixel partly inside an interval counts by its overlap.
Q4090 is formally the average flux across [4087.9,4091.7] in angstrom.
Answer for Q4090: 32.1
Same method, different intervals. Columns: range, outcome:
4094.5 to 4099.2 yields 33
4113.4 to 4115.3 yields 18.7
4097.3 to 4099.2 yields 28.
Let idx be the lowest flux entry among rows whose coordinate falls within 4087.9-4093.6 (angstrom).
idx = 16.2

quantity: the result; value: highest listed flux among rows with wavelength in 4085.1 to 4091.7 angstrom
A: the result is 36.1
